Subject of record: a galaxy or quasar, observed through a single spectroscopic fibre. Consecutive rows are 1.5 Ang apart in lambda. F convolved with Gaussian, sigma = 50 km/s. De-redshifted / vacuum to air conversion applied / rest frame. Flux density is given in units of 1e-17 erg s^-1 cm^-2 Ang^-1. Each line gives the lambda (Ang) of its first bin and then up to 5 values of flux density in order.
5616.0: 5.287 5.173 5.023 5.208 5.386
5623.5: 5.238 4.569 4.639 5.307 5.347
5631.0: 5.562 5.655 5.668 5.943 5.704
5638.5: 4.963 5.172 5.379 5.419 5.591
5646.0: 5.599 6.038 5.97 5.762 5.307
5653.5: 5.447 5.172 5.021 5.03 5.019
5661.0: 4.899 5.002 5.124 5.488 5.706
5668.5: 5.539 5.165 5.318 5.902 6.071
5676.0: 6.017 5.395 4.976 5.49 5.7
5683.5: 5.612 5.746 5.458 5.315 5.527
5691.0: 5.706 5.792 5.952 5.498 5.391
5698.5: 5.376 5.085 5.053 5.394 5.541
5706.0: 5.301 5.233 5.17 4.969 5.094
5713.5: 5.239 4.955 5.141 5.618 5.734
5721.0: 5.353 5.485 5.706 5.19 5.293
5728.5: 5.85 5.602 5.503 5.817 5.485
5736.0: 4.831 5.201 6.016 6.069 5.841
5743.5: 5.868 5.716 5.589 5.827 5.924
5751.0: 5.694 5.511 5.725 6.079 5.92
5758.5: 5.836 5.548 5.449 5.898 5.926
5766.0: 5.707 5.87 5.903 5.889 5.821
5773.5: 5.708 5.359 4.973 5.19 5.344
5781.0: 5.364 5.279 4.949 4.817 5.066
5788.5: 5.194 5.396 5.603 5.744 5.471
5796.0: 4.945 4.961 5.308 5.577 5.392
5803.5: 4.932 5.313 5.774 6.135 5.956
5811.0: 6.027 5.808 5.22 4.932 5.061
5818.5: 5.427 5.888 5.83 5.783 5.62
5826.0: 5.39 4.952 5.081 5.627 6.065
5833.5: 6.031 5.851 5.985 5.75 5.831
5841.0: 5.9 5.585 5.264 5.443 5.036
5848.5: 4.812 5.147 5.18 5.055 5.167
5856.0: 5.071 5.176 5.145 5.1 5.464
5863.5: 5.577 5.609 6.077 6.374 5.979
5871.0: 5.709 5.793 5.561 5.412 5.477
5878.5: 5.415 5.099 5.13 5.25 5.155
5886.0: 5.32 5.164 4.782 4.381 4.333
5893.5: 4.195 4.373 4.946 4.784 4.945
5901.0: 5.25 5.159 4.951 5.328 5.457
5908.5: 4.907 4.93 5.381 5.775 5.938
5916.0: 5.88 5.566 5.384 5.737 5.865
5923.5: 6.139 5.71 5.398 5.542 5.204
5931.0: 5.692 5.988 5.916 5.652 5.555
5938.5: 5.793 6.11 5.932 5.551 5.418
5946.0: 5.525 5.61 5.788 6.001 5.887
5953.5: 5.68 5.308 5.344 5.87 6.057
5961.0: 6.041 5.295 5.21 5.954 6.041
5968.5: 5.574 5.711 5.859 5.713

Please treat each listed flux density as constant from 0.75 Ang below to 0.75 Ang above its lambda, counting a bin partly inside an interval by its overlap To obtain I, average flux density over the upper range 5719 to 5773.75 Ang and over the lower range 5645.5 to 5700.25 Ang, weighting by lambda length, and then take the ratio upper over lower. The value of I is 1.04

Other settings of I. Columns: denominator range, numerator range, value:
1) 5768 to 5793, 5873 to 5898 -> 0.93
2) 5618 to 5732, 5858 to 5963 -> 1.01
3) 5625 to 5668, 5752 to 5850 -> 1.03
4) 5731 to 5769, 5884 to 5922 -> 0.90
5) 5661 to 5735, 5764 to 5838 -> 1.01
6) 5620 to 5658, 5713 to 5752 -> 1.03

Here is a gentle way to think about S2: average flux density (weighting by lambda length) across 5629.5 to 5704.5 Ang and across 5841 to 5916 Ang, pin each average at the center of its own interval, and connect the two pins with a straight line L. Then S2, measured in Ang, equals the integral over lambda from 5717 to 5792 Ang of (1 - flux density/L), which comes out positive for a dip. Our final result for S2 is -2.6 Ang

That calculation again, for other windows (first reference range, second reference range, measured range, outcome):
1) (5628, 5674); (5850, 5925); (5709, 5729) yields 0.2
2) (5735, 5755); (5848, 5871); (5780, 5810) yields 1.1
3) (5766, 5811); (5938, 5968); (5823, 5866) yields 0.8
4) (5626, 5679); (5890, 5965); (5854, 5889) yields 0.1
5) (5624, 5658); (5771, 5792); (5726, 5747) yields -1.1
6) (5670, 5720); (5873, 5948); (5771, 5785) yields 0.2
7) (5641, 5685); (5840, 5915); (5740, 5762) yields -1.6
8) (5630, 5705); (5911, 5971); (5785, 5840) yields 0.9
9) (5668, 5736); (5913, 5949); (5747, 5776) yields -1.3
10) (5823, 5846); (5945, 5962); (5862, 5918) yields 3.9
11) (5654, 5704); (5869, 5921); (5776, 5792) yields 0.4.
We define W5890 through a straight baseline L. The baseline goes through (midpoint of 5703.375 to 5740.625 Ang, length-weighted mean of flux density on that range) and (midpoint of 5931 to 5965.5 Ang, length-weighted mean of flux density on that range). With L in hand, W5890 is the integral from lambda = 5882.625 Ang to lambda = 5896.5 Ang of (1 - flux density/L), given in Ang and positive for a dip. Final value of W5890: 2.1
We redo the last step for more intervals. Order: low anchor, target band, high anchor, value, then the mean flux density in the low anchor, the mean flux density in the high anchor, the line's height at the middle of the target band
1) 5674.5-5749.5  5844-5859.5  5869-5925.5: 0.6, 5.49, 5.27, 5.33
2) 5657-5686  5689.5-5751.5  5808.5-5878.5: -0.4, 5.43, 5.53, 5.46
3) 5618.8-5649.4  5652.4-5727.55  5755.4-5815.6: 0.7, 5.4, 5.5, 5.44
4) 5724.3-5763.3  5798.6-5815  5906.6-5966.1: 0.2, 5.66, 5.65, 5.66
